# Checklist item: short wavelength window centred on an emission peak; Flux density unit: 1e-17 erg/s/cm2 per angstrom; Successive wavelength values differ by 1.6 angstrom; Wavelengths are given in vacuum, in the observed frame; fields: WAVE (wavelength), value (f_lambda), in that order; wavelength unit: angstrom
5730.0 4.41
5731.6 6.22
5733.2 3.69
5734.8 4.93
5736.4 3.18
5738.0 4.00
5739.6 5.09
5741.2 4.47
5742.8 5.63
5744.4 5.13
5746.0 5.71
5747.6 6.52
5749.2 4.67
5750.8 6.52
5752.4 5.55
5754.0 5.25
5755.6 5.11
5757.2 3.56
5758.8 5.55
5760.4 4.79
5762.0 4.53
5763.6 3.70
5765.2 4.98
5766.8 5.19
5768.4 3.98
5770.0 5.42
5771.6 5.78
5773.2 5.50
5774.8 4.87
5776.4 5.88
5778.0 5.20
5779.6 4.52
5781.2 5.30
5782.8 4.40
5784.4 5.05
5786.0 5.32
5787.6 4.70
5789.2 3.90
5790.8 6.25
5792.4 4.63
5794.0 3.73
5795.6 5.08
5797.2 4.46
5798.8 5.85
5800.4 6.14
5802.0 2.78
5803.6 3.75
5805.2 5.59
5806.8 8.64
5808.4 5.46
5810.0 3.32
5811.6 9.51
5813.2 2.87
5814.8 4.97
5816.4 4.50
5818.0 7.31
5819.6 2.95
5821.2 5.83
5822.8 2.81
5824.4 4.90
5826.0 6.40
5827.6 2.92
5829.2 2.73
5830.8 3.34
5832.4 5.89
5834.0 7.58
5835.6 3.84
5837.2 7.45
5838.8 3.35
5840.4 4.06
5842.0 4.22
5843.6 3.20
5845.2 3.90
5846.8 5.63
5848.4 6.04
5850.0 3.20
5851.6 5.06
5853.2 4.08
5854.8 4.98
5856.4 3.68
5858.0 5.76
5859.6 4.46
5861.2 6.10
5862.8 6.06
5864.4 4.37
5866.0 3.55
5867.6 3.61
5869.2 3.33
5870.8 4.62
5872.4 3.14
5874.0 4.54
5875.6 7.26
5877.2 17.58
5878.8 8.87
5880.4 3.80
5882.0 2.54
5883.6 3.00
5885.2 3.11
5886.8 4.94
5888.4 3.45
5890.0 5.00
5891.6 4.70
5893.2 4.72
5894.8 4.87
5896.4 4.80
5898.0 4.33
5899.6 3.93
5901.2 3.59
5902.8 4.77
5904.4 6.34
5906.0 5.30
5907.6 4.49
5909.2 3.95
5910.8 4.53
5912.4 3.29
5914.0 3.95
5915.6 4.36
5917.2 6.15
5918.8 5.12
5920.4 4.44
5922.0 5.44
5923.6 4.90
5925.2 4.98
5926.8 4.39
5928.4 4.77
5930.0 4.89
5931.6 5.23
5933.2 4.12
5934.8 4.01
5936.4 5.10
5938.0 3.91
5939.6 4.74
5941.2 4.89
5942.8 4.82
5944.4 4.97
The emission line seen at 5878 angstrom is Hbeta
